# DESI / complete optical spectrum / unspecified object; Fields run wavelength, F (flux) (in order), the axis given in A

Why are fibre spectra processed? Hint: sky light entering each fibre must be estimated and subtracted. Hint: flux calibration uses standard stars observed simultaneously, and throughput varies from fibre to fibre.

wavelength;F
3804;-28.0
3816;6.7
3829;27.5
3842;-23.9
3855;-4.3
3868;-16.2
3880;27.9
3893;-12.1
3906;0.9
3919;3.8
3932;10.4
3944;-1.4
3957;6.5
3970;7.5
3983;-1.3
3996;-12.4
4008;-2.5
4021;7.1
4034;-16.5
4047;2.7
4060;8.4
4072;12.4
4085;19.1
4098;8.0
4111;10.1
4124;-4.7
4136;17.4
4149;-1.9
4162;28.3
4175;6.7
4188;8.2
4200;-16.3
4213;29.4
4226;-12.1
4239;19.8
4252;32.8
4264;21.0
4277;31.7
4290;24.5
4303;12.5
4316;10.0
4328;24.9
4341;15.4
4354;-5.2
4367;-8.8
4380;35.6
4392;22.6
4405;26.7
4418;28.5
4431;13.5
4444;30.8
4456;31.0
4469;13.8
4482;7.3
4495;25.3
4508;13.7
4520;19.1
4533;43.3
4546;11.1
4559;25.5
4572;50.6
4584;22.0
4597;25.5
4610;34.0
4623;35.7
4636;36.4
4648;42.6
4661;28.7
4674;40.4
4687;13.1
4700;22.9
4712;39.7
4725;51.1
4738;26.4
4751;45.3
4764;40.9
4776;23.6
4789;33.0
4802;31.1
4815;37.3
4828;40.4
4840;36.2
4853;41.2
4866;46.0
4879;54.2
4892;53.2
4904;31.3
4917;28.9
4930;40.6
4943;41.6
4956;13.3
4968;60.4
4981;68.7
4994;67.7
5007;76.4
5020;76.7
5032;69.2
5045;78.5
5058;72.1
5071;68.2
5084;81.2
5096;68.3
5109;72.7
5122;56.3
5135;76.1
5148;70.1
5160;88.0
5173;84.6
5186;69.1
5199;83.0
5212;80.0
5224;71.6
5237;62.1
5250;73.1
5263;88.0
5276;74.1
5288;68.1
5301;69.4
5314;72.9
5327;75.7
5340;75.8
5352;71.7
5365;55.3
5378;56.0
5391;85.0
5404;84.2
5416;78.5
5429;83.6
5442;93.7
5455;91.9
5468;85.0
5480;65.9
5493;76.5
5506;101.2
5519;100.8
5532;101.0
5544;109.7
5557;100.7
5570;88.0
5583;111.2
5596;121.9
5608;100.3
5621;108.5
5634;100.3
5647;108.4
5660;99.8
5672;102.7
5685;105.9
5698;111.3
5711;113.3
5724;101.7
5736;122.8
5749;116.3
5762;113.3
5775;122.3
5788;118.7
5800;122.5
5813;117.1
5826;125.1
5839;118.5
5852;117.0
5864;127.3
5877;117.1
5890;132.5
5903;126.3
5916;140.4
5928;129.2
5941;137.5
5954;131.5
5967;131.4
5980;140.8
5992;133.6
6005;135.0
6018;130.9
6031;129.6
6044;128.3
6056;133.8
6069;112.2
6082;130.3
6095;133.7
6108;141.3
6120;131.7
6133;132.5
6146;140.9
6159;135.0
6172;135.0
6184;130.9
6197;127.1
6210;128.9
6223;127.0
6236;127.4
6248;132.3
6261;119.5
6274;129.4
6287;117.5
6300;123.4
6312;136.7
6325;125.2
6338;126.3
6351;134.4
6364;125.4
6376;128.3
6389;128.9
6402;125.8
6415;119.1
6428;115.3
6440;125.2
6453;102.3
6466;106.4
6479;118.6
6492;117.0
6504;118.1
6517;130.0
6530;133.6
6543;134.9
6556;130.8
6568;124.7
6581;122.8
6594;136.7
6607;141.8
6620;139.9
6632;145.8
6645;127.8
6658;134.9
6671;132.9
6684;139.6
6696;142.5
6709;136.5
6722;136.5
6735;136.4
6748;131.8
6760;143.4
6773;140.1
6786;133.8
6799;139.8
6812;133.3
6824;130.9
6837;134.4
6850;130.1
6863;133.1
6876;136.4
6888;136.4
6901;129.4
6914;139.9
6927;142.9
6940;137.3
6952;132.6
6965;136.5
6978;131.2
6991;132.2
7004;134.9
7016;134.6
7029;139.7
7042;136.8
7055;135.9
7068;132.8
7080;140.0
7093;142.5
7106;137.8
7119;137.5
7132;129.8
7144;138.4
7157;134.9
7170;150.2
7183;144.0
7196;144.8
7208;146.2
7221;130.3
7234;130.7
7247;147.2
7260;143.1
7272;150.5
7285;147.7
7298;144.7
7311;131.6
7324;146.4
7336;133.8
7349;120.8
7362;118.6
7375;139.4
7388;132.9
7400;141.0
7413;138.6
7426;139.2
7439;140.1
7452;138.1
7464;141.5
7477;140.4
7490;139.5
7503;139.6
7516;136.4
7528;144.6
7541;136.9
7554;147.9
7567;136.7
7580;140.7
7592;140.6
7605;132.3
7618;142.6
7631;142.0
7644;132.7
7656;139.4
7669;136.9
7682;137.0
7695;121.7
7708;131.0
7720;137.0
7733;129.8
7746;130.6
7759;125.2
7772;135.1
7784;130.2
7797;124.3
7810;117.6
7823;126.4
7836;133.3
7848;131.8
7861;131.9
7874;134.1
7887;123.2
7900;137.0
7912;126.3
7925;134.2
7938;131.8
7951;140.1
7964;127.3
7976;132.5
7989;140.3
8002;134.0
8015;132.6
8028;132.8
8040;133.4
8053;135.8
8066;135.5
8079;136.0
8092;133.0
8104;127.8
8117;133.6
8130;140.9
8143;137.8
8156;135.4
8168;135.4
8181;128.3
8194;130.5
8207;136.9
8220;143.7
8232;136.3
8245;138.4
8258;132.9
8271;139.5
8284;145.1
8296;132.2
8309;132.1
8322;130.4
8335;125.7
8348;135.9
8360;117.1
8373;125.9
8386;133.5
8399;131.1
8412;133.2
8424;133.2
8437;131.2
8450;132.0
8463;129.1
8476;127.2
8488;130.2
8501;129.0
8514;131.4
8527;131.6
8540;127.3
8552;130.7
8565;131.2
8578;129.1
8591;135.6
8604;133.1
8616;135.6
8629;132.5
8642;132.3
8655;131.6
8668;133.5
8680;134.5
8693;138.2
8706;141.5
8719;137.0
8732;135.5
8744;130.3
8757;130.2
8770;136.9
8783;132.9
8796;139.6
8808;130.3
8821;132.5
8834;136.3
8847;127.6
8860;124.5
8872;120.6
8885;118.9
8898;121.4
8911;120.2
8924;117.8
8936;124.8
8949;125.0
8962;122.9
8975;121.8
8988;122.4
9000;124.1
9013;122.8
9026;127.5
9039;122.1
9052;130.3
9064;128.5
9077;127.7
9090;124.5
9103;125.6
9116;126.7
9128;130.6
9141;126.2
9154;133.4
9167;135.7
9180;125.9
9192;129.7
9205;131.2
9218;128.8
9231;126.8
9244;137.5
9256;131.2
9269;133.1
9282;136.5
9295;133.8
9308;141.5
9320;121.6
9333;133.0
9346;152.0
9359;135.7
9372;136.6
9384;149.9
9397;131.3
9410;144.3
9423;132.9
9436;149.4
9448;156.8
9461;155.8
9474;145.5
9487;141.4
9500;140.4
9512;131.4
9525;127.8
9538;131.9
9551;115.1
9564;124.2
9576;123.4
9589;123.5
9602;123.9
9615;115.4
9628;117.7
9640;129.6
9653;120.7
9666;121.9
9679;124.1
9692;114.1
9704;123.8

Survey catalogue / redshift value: 0.25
